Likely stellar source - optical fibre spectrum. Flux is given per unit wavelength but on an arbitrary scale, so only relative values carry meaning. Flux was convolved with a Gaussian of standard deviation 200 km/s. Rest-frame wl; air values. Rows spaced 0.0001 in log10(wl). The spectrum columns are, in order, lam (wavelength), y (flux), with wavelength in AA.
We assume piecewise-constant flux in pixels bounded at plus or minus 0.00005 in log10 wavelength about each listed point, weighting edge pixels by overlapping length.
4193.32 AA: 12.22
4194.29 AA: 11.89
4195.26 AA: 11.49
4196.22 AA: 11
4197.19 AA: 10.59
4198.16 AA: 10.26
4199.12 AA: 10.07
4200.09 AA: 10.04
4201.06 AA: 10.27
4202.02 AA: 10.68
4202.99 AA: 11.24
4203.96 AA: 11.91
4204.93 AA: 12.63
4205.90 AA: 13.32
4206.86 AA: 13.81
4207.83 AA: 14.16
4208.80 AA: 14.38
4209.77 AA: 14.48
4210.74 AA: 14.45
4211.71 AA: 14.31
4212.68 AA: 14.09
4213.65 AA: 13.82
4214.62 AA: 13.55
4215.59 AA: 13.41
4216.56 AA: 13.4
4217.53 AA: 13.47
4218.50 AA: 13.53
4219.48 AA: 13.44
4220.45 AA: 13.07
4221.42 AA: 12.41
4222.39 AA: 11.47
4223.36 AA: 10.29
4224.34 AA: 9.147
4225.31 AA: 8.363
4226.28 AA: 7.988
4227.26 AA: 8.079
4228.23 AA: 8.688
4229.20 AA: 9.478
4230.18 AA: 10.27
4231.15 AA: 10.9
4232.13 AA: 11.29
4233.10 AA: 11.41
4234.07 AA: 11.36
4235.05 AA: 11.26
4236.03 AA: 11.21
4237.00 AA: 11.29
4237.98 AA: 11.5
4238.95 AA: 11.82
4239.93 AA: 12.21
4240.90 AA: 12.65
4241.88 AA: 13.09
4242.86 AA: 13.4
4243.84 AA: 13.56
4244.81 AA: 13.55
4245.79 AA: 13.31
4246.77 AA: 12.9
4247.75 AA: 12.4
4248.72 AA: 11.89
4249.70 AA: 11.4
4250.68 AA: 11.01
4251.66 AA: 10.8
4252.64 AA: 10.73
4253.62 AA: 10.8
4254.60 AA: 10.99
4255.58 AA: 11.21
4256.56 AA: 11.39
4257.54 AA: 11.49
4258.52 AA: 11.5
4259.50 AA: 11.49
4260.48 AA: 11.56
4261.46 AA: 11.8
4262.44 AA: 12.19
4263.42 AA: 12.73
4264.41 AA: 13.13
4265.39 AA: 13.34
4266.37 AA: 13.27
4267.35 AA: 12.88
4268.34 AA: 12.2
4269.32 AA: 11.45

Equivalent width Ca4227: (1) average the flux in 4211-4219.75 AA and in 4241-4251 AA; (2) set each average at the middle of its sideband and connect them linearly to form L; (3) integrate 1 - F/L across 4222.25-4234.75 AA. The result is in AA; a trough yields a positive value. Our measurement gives 3.2 AA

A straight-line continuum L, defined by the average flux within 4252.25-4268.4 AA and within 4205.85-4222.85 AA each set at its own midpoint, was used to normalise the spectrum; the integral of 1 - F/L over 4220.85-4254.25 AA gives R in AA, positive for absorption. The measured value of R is 3.9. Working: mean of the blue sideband 13.6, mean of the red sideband 11.9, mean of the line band 11.2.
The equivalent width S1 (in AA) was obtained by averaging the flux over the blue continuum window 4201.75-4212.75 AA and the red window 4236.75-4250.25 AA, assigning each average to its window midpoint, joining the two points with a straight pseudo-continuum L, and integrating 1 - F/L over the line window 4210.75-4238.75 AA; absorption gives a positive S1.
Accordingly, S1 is 3.0 AA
